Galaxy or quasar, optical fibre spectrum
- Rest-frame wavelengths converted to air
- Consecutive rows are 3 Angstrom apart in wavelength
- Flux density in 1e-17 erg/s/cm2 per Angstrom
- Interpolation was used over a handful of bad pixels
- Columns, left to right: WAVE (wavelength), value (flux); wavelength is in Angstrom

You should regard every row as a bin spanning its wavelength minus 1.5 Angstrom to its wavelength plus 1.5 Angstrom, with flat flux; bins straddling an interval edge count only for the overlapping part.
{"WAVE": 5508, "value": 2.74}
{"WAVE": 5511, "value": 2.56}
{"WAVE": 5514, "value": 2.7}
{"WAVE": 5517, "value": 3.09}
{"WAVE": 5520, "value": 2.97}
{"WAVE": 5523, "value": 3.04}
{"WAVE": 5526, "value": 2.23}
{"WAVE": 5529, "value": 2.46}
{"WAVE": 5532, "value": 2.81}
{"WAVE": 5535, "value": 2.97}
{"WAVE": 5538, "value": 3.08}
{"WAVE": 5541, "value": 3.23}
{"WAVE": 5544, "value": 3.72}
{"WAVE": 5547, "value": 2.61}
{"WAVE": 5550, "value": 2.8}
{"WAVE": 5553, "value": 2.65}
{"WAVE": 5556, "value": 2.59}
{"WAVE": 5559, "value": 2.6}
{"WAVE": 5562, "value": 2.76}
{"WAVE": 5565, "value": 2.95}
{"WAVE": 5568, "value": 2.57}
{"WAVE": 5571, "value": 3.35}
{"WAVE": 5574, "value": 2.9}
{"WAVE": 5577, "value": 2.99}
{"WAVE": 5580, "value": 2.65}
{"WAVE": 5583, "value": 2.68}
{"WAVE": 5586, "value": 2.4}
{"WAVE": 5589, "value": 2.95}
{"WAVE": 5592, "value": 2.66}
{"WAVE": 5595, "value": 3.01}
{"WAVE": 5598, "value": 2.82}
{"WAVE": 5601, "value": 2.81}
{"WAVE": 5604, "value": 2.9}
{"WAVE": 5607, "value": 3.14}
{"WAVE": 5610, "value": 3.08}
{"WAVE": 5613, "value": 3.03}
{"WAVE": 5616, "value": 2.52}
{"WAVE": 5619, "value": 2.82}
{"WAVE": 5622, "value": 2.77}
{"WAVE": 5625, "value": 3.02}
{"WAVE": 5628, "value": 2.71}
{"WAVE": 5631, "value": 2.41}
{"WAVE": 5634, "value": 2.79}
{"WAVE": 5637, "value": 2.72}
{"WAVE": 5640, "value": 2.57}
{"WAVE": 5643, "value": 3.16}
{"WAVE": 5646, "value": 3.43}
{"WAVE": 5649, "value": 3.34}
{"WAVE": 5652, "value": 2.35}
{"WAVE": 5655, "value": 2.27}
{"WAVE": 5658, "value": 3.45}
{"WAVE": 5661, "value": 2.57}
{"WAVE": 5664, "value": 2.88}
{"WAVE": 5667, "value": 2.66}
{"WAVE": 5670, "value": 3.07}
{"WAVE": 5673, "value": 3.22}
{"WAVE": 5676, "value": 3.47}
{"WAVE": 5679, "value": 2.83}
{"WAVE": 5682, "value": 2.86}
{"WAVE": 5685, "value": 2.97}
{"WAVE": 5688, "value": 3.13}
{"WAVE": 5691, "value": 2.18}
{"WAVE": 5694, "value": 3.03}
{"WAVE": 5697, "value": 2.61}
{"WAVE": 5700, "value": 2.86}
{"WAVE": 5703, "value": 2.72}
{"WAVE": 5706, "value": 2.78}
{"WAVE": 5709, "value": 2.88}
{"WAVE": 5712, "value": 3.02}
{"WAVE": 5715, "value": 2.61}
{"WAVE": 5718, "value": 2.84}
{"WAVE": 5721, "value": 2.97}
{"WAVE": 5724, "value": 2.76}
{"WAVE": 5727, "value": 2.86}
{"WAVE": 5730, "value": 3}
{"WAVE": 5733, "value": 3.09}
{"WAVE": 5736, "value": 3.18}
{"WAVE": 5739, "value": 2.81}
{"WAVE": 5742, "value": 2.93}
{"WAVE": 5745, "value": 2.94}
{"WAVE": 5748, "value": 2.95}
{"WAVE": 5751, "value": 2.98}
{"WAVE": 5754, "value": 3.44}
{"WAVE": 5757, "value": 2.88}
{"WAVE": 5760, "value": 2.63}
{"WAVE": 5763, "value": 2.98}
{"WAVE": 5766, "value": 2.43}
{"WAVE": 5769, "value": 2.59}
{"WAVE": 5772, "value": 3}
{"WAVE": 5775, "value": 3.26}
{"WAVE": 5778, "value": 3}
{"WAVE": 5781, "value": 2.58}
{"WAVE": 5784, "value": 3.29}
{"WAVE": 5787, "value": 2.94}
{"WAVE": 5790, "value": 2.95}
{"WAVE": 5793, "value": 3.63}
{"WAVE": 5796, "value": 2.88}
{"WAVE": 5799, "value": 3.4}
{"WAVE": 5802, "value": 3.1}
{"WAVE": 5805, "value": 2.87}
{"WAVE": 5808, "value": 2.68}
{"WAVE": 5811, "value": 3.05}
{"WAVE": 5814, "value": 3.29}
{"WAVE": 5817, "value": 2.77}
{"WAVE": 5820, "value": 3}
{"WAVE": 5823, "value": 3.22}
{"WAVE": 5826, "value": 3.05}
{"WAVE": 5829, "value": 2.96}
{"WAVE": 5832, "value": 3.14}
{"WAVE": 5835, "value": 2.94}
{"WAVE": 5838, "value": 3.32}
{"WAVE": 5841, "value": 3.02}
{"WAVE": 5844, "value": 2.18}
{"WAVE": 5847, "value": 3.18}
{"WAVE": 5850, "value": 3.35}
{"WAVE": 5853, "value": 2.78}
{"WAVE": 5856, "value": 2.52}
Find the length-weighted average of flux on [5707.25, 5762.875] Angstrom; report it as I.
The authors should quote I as 2.93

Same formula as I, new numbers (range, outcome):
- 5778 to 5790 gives 2.95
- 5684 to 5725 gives 2.81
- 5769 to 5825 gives 3.04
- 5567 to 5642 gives 2.81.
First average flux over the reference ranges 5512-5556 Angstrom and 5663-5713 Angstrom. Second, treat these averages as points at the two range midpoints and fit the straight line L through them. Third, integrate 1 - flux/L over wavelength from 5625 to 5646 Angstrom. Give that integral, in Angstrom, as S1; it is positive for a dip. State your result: 0.63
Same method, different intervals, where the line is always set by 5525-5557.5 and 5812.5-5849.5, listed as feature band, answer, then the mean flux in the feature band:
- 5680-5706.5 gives 1.25 Angstrom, 2.79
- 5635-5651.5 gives -0.52 Angstrom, 2.99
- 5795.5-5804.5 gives -0.39 Angstrom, 3.13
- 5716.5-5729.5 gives 0.36 Angstrom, 2.87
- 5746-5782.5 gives 0.99 Angstrom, 2.89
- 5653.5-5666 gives 0.54 Angstrom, 2.79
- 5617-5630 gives 0.40 Angstrom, 2.8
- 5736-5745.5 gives 0.09 Angstrom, 2.93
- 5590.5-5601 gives 0.17 Angstrom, 2.83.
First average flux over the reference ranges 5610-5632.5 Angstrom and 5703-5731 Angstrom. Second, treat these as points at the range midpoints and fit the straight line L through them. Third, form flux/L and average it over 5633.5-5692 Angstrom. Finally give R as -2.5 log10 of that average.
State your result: -0.04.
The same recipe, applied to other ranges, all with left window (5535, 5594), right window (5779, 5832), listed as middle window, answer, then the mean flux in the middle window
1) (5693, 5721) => 0.05 mag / 2.82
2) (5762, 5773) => 0.11 mag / 2.73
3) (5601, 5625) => 0.00 mag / 2.9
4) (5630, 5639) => 0.10 mag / 2.65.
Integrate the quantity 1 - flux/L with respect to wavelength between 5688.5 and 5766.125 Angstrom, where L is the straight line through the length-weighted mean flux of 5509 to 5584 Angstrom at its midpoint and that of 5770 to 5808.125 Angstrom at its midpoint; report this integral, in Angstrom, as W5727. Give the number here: 3.28 Angstrom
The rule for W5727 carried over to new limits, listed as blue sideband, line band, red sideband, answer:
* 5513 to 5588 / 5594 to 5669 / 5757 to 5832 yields 0.9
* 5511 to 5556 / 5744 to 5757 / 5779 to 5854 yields -0.3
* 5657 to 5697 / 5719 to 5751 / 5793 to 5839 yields 0.4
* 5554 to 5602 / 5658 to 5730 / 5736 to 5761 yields 0.8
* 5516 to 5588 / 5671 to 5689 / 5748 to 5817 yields -1.0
